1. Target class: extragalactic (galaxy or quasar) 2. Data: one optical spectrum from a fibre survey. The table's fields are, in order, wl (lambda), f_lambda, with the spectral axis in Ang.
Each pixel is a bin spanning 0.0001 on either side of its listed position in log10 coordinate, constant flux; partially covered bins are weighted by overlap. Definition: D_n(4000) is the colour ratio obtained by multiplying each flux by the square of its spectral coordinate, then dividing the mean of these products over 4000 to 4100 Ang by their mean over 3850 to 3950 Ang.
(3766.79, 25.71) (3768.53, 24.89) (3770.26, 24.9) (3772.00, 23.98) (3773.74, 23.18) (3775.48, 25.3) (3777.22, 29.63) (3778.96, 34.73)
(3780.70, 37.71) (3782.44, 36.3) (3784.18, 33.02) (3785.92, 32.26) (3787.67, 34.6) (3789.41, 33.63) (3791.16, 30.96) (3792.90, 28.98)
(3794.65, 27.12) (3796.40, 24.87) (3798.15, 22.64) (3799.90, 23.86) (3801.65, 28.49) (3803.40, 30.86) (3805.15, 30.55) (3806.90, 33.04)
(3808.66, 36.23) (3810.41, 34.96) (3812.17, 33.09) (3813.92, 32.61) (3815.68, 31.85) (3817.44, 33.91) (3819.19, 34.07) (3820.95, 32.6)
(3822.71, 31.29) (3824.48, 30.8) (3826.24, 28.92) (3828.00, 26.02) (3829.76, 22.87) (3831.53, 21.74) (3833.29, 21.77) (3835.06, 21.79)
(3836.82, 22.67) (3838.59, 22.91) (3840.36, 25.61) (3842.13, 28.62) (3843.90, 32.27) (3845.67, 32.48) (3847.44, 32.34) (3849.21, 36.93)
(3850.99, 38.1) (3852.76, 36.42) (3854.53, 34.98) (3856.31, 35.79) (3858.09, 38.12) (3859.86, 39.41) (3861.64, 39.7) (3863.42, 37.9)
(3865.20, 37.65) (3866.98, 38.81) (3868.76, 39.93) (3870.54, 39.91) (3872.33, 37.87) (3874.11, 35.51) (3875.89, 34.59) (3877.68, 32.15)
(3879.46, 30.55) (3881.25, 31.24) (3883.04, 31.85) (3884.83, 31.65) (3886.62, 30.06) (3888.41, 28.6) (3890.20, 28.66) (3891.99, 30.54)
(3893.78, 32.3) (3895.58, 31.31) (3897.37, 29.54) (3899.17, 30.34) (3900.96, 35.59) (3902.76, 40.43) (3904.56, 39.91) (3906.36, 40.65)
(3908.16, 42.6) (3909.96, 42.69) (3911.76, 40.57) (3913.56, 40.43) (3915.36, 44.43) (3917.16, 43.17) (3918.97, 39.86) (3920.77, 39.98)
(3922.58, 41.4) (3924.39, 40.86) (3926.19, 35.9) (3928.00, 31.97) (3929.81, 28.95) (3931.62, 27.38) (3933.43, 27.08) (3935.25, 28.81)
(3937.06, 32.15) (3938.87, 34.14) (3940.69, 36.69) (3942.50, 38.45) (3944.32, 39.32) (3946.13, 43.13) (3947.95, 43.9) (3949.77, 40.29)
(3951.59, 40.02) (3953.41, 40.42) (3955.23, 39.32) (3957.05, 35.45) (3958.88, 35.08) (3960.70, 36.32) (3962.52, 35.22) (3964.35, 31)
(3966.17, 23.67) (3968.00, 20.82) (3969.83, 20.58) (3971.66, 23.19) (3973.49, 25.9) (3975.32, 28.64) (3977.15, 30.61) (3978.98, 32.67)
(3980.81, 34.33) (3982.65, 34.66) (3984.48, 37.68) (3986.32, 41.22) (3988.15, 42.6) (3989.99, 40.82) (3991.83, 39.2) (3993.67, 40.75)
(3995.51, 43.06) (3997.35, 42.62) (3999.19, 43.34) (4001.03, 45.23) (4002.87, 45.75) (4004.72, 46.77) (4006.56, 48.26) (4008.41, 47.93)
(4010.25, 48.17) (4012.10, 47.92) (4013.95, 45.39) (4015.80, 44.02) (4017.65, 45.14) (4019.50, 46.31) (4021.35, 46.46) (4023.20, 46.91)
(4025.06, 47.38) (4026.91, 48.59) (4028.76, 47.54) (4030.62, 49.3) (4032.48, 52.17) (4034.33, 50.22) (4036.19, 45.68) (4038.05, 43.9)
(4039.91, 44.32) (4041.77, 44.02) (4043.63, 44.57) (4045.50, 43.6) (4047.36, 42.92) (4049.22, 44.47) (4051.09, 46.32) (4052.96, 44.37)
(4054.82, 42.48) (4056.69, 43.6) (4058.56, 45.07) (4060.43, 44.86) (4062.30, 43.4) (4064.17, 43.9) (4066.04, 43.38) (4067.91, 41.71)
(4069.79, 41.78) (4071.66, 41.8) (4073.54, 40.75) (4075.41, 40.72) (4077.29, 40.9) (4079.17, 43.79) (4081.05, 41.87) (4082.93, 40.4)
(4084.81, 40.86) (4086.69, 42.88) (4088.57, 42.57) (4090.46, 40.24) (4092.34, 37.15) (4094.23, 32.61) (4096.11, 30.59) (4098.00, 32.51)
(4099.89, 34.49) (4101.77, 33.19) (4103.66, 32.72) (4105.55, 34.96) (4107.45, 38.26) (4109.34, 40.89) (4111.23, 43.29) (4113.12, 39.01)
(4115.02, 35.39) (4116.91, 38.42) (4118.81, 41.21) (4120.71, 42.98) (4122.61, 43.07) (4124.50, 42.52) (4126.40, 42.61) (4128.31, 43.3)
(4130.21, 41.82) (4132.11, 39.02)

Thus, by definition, 1.30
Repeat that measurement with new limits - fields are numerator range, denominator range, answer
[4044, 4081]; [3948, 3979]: 1.42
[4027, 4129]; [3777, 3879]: 1.47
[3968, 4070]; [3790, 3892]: 1.47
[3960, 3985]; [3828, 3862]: 1.03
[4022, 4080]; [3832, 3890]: 1.49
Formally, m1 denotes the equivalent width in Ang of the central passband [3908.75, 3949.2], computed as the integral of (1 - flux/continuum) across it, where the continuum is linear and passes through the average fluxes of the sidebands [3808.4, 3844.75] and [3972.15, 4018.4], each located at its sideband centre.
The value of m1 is -1.59 Ang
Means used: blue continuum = 28.7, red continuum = 40.7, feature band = 37.4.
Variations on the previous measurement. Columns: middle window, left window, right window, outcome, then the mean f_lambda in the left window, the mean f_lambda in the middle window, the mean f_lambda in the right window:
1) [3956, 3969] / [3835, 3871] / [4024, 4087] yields 2.8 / 34.1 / 31.1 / 44.2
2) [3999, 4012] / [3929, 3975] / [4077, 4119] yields -4.4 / 33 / 46.8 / 38.1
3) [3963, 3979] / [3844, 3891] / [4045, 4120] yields 4.8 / 35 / 26.2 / 40.3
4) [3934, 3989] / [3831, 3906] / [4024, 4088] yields 6.2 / 32.9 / 34.1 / 44.2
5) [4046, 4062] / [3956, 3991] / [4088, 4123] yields -4.0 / 32.2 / 44.2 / 37.4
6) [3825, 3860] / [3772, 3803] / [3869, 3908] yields 2.4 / 29.7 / 29.8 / 33.8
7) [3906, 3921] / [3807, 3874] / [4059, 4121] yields -3.1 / 32.6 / 41.7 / 39.5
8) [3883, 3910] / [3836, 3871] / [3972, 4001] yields 1.1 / 34.5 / 34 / 37.2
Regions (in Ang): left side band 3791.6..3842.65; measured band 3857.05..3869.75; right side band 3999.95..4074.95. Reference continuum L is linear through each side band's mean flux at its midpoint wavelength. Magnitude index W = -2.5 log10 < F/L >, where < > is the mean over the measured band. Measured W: -0.21 mag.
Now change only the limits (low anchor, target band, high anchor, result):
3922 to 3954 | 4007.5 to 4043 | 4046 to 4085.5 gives -0.15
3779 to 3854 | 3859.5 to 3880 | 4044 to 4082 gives -0.12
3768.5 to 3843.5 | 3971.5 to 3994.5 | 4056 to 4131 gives 0.02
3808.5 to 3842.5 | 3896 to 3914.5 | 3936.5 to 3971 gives -0.17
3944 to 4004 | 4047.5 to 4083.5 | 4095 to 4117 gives -0.19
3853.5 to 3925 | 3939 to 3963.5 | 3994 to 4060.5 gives 0.06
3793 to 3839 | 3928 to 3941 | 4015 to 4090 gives 0.19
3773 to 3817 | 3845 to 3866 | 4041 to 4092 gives -0.10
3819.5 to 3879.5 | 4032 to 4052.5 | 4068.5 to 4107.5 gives -0.22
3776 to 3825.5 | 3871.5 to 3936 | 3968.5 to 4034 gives 0.05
